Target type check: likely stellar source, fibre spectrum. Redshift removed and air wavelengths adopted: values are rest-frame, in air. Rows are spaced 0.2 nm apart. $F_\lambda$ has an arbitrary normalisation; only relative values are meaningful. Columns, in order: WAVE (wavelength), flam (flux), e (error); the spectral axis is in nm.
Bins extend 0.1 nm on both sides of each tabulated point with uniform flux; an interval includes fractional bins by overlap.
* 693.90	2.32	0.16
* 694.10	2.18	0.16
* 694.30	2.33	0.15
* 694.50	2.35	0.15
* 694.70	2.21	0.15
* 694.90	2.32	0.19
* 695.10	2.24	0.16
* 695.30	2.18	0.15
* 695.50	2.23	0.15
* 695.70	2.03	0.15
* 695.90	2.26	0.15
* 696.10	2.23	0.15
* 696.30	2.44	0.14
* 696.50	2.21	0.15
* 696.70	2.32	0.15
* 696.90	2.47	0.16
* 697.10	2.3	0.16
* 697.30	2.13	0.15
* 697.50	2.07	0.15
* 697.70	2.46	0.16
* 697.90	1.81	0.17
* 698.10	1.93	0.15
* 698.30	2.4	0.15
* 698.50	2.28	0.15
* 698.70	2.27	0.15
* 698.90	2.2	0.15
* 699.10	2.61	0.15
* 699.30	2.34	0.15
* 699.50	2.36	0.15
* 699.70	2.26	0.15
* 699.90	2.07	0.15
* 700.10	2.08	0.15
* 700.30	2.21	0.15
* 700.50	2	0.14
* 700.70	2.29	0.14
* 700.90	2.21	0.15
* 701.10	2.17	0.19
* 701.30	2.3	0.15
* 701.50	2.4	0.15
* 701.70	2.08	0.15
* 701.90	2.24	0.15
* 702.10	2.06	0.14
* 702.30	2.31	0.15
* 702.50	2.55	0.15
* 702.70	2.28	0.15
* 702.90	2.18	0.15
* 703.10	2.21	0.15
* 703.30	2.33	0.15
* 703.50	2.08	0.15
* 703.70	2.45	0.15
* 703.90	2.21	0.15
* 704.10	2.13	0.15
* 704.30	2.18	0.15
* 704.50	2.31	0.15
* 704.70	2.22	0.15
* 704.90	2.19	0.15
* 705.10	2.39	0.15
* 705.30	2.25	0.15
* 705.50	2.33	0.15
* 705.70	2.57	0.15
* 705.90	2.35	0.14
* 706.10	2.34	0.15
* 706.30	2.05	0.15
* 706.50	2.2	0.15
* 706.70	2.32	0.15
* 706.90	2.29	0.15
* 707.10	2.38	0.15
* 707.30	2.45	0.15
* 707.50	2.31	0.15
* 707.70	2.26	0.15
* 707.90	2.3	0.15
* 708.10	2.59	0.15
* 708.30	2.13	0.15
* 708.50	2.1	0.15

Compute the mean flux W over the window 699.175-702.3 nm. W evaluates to 2.21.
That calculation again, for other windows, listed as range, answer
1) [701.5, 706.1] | 2.27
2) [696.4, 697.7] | 2.27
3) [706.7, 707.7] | 2.34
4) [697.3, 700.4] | 2.22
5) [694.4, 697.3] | 2.27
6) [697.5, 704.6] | 2.23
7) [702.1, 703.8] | 2.28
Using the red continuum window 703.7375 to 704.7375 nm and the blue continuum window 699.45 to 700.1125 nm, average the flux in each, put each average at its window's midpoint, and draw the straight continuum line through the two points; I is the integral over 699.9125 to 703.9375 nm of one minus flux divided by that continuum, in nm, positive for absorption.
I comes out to -0.04 nm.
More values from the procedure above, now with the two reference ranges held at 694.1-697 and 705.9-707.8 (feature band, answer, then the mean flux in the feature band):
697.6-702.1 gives 0.111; 2.22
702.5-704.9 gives 0.042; 2.25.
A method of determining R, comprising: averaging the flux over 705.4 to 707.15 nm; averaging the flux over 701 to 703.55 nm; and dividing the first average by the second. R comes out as 1.0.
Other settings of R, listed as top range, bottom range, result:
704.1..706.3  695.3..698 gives 1.03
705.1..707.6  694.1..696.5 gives 1.03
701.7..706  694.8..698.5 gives 1.02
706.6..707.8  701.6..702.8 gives 1.04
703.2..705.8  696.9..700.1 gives 1.02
